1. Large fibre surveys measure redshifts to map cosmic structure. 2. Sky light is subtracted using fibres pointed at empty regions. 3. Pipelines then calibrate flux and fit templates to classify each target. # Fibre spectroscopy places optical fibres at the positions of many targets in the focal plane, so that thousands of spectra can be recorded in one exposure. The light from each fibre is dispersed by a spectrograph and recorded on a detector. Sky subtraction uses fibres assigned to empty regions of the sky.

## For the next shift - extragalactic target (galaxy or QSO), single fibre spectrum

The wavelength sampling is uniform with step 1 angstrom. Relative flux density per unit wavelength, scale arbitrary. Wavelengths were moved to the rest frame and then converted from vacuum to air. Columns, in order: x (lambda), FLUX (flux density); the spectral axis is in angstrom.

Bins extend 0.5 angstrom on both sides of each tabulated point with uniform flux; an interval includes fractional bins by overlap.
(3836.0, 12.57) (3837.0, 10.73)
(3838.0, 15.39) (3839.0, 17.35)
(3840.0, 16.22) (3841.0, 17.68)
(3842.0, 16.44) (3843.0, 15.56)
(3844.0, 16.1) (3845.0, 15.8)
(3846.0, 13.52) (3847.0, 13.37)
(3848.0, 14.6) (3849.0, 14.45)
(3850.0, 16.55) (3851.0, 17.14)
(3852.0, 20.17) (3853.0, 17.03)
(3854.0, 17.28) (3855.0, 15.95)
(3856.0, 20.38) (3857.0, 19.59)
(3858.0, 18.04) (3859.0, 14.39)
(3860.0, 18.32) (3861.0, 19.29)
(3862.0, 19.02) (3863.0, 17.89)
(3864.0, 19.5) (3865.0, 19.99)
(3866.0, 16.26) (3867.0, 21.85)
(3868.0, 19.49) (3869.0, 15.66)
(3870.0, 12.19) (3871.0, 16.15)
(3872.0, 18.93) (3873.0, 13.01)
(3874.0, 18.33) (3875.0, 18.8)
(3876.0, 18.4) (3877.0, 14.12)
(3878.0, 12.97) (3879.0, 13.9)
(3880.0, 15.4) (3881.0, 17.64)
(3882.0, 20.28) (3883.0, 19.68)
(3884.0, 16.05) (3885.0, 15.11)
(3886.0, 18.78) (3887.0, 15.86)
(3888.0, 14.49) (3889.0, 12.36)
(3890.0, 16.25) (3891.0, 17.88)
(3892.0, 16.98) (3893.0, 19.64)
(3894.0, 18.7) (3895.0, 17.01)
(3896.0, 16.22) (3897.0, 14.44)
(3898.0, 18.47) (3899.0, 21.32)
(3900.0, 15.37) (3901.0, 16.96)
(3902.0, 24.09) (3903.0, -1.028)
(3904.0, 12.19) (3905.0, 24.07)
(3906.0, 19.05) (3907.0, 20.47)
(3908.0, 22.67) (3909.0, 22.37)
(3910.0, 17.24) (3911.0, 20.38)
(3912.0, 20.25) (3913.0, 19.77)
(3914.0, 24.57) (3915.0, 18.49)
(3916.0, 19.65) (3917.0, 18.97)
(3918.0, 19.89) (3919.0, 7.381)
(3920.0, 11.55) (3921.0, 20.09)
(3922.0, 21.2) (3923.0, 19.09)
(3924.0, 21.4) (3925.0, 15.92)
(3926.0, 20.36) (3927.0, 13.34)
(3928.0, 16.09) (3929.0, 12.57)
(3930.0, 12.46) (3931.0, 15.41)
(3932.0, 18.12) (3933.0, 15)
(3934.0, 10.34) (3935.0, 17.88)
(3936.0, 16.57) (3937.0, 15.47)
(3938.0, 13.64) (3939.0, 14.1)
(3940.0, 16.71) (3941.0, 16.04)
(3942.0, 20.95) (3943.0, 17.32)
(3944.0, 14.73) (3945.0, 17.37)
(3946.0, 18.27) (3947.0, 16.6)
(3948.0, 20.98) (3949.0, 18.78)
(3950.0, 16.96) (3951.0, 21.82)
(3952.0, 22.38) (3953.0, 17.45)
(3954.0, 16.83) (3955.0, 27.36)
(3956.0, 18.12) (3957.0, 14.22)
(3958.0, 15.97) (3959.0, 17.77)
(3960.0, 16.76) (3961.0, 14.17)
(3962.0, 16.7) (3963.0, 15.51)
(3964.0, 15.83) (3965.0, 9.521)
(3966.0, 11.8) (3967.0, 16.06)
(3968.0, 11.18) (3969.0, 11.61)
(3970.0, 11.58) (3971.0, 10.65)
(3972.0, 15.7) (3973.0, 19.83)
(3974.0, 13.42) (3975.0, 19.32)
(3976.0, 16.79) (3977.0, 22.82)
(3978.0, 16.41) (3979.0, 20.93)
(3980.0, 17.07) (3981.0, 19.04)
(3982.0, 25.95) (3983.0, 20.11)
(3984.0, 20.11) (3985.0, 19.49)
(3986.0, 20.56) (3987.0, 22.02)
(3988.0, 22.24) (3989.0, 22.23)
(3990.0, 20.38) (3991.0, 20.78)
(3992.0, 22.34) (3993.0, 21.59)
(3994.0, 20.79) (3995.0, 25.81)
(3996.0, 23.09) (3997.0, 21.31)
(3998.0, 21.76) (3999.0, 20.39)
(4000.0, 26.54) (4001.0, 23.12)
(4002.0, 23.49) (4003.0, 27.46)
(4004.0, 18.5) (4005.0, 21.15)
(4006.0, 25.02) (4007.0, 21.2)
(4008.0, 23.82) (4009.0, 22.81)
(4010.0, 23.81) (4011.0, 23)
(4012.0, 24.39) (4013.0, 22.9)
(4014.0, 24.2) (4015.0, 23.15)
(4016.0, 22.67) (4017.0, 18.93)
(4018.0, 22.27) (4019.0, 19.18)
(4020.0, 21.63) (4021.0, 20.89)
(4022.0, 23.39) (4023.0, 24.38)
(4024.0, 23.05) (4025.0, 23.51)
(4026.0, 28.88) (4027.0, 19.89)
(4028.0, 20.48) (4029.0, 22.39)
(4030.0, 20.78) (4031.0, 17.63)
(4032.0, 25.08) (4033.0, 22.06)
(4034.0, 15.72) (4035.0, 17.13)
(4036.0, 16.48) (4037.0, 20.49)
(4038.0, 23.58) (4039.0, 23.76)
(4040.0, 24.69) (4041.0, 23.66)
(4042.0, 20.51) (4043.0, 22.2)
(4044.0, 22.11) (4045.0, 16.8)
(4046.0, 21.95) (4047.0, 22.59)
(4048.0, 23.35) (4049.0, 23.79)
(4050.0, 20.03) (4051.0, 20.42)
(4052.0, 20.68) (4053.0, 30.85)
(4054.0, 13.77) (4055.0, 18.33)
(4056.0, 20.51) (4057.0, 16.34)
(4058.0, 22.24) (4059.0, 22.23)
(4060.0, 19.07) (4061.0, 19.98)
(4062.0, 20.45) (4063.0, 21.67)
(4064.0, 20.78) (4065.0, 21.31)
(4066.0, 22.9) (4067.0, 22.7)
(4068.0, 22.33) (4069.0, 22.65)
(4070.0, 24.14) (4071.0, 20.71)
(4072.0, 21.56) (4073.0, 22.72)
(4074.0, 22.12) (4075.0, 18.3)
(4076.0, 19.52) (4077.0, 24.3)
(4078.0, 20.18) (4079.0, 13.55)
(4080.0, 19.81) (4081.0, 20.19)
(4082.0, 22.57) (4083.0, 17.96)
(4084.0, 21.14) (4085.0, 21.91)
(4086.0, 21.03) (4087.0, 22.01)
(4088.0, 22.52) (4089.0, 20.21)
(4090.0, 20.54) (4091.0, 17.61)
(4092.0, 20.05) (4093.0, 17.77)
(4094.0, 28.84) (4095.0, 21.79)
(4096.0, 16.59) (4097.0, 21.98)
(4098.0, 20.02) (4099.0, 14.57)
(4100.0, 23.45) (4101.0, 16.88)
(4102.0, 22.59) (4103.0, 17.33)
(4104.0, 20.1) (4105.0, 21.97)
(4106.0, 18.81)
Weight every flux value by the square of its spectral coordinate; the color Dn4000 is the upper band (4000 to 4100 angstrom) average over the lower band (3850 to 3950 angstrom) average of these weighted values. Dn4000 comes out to 1.3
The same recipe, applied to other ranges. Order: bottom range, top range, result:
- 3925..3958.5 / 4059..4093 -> 1.31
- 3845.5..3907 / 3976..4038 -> 1.37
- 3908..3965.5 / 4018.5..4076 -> 1.31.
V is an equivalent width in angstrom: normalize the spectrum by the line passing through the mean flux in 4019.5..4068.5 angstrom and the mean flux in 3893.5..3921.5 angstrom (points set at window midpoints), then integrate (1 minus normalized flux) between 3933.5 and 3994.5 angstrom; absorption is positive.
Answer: 5.4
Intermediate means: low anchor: 17.9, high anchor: 21.4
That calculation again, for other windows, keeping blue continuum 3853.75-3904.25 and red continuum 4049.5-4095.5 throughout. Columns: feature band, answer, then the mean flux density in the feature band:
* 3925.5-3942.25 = 2.3 angstrom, 15.5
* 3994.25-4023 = -4.6 angstrom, 22.7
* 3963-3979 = 3.2 angstrom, 15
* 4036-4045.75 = -0.7 angstrom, 21.7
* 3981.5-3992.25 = -1.3 angstrom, 21.5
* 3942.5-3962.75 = 0.5 angstrom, 18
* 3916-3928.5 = 0.4 angstrom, 17.2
